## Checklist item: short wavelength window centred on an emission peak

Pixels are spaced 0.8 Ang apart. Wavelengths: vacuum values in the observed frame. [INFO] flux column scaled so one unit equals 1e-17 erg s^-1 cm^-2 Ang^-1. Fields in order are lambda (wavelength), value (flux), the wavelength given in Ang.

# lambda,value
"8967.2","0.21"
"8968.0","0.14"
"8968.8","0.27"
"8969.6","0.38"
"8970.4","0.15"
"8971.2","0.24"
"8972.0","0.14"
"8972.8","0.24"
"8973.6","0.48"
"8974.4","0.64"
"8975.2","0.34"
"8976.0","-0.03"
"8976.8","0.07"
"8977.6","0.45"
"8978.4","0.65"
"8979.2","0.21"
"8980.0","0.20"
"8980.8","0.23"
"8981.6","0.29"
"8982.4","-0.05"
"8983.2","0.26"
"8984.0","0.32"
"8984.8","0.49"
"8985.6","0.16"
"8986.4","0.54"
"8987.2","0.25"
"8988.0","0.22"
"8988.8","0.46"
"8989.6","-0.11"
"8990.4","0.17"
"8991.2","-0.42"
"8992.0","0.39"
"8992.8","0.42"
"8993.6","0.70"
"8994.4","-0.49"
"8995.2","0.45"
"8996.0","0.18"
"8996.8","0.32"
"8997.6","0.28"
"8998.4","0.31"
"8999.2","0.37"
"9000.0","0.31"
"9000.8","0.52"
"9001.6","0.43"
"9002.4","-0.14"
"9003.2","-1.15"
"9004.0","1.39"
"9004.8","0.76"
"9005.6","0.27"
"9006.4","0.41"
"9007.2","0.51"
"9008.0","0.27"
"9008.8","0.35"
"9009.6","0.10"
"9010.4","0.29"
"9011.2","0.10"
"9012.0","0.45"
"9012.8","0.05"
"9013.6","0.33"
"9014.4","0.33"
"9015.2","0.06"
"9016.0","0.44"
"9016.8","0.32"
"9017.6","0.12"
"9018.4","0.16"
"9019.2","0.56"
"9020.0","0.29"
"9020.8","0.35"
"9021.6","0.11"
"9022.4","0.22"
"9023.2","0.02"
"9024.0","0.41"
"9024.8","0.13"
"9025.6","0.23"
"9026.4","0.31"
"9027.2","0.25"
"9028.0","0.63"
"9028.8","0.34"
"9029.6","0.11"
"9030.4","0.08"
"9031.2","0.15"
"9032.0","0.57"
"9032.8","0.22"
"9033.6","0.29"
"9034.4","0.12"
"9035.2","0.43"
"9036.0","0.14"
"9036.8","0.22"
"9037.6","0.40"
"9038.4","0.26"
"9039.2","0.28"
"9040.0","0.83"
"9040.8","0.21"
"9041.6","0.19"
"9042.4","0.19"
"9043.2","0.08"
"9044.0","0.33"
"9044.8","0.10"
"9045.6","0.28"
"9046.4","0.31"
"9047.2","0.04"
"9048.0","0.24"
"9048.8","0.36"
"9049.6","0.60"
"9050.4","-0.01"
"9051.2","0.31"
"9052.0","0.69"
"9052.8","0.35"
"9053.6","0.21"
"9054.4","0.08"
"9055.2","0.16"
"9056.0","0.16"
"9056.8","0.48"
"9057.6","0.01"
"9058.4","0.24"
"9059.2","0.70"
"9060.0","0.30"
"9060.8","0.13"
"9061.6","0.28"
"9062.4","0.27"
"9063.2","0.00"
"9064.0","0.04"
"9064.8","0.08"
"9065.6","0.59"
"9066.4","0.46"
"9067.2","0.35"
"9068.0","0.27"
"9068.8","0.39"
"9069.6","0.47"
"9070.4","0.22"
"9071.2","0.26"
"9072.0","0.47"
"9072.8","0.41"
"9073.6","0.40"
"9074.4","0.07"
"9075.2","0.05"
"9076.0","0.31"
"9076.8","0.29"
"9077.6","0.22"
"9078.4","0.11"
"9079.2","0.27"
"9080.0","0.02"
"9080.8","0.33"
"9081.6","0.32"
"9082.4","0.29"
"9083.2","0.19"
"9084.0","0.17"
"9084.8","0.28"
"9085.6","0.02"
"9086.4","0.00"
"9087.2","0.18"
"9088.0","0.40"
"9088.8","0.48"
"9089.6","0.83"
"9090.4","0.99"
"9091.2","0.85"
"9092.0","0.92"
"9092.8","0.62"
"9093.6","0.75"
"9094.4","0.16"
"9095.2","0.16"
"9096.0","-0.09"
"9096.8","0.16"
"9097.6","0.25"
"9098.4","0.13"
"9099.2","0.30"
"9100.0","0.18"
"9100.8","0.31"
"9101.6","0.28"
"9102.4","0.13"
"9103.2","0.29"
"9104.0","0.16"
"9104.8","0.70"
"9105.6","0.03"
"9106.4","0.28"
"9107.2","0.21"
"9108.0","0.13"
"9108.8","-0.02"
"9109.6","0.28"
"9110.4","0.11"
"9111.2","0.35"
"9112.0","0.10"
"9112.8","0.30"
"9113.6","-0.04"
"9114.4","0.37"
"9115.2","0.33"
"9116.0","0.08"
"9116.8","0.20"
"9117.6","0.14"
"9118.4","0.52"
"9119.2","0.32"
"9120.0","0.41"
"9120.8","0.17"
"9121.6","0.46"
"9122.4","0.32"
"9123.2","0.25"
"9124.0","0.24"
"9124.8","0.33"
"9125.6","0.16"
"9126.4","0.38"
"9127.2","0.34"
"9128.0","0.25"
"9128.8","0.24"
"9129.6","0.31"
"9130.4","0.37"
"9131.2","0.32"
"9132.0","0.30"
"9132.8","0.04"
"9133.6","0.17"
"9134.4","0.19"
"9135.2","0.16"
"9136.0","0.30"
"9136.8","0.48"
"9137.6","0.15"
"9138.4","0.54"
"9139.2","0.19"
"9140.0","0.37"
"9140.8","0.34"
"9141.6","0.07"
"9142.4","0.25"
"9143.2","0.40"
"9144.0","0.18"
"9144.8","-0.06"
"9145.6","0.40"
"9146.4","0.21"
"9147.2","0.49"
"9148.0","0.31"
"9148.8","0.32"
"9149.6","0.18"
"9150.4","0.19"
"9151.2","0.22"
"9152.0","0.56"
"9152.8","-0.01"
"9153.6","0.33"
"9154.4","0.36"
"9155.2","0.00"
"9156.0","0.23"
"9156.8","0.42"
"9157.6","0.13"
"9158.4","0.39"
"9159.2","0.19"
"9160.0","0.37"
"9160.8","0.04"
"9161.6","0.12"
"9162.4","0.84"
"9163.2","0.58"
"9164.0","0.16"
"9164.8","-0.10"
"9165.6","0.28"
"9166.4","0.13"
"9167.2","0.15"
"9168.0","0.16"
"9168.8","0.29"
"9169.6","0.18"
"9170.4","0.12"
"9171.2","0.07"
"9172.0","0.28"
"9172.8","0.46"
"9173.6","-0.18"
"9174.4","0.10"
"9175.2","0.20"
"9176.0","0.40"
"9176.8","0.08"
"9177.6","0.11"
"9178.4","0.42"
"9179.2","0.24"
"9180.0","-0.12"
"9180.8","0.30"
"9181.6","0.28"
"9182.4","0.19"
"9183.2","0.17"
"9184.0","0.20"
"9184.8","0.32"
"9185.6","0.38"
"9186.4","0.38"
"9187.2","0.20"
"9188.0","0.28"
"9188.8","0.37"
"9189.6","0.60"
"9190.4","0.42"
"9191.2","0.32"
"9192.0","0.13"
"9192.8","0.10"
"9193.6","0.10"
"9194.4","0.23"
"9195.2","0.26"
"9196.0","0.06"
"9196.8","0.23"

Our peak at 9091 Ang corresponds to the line Hgamma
